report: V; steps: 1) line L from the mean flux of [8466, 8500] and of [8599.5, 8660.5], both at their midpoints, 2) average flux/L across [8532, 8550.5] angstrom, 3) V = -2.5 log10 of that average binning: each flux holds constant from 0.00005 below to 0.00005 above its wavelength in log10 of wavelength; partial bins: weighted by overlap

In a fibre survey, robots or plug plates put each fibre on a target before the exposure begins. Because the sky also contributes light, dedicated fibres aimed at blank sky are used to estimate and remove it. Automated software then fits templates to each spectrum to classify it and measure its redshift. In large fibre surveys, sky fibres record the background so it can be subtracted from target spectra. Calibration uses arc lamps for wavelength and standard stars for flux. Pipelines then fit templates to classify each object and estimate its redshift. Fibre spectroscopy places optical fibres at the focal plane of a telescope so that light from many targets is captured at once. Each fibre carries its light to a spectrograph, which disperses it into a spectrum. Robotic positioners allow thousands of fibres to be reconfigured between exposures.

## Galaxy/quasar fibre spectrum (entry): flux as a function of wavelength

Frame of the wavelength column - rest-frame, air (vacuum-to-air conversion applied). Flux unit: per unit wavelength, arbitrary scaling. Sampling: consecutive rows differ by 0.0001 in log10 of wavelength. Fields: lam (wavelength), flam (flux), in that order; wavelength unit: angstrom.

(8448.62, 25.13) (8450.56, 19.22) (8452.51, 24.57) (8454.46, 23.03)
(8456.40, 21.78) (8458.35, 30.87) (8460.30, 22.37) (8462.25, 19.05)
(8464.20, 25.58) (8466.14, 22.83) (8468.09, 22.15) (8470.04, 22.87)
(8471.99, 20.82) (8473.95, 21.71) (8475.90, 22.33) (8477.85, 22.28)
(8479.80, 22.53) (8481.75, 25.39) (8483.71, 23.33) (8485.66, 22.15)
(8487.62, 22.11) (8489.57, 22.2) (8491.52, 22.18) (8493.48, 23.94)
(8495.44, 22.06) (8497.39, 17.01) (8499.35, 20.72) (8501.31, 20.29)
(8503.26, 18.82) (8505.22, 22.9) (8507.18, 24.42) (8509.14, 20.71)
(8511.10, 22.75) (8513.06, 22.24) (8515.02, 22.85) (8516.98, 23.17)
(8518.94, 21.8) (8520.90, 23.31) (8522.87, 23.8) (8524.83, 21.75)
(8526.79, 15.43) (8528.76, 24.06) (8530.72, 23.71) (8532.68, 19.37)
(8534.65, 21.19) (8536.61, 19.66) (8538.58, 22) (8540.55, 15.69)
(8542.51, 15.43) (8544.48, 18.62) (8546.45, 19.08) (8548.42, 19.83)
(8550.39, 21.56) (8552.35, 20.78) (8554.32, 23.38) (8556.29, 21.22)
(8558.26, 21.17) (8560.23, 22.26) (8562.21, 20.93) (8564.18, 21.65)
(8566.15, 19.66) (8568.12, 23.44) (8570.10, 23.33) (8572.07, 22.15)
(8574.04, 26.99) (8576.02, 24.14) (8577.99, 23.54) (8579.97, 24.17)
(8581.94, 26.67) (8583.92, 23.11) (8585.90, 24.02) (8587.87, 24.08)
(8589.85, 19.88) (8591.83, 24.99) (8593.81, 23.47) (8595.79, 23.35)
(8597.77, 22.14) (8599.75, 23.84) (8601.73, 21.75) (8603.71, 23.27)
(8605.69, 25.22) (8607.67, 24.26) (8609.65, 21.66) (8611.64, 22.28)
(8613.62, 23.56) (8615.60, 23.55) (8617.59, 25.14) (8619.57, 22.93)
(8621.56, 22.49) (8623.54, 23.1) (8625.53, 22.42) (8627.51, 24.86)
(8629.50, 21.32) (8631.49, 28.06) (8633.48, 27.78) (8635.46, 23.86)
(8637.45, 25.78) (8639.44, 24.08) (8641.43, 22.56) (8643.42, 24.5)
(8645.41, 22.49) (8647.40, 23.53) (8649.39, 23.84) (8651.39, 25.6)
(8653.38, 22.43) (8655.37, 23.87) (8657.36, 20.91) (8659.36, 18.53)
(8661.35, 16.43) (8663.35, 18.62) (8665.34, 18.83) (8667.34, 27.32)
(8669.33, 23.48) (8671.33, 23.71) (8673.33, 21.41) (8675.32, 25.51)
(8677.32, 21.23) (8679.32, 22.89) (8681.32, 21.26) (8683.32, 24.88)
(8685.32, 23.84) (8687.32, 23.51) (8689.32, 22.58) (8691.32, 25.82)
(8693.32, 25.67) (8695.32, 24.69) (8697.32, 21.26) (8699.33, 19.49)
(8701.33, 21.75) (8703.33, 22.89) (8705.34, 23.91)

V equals 0.19 mag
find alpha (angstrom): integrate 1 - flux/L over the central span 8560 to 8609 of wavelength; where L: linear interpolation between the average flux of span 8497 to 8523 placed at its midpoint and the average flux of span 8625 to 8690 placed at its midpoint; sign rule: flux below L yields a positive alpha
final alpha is -1.8 angstrom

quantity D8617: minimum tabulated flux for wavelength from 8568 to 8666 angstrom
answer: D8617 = 16.43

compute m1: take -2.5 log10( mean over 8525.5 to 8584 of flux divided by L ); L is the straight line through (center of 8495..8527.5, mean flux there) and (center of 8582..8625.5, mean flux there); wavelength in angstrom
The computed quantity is 0.044 mag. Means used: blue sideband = 21.5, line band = 21.5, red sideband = 23.3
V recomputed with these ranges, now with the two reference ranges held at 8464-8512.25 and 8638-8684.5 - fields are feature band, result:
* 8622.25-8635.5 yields -0.09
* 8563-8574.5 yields -0.02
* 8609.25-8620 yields -0.04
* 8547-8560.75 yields 0.05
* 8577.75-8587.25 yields -0.09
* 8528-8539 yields 0.03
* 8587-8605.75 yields -0.03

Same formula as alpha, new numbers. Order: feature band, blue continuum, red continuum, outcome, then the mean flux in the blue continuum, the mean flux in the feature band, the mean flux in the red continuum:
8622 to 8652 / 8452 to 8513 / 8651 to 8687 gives -2.6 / 22.4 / 24.2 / 22.2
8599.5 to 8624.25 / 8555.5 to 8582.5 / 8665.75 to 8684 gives -0.2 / 22.9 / 23.3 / 23.3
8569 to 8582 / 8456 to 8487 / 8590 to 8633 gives -0.5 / 23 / 24.3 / 23.5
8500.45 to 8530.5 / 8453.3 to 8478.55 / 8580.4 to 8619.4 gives 1.5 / 22.9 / 21.9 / 23.5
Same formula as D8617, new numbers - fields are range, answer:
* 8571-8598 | 19.88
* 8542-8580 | 15.43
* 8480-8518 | 17.01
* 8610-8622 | 22.28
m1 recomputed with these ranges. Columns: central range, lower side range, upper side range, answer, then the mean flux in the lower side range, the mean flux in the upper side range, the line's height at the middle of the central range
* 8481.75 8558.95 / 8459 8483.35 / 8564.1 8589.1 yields 0.09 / 22.6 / 23.7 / 23.1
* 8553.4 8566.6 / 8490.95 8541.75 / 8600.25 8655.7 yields 0.04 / 21.3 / 23.8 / 22.3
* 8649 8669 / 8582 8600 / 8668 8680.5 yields 0.07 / 23.4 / 23.1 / 23.2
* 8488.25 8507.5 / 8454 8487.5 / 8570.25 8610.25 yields 0.09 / 23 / 23.7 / 23.1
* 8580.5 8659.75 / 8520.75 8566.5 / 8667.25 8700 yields -0.07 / 20.6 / 23.4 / 22.1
